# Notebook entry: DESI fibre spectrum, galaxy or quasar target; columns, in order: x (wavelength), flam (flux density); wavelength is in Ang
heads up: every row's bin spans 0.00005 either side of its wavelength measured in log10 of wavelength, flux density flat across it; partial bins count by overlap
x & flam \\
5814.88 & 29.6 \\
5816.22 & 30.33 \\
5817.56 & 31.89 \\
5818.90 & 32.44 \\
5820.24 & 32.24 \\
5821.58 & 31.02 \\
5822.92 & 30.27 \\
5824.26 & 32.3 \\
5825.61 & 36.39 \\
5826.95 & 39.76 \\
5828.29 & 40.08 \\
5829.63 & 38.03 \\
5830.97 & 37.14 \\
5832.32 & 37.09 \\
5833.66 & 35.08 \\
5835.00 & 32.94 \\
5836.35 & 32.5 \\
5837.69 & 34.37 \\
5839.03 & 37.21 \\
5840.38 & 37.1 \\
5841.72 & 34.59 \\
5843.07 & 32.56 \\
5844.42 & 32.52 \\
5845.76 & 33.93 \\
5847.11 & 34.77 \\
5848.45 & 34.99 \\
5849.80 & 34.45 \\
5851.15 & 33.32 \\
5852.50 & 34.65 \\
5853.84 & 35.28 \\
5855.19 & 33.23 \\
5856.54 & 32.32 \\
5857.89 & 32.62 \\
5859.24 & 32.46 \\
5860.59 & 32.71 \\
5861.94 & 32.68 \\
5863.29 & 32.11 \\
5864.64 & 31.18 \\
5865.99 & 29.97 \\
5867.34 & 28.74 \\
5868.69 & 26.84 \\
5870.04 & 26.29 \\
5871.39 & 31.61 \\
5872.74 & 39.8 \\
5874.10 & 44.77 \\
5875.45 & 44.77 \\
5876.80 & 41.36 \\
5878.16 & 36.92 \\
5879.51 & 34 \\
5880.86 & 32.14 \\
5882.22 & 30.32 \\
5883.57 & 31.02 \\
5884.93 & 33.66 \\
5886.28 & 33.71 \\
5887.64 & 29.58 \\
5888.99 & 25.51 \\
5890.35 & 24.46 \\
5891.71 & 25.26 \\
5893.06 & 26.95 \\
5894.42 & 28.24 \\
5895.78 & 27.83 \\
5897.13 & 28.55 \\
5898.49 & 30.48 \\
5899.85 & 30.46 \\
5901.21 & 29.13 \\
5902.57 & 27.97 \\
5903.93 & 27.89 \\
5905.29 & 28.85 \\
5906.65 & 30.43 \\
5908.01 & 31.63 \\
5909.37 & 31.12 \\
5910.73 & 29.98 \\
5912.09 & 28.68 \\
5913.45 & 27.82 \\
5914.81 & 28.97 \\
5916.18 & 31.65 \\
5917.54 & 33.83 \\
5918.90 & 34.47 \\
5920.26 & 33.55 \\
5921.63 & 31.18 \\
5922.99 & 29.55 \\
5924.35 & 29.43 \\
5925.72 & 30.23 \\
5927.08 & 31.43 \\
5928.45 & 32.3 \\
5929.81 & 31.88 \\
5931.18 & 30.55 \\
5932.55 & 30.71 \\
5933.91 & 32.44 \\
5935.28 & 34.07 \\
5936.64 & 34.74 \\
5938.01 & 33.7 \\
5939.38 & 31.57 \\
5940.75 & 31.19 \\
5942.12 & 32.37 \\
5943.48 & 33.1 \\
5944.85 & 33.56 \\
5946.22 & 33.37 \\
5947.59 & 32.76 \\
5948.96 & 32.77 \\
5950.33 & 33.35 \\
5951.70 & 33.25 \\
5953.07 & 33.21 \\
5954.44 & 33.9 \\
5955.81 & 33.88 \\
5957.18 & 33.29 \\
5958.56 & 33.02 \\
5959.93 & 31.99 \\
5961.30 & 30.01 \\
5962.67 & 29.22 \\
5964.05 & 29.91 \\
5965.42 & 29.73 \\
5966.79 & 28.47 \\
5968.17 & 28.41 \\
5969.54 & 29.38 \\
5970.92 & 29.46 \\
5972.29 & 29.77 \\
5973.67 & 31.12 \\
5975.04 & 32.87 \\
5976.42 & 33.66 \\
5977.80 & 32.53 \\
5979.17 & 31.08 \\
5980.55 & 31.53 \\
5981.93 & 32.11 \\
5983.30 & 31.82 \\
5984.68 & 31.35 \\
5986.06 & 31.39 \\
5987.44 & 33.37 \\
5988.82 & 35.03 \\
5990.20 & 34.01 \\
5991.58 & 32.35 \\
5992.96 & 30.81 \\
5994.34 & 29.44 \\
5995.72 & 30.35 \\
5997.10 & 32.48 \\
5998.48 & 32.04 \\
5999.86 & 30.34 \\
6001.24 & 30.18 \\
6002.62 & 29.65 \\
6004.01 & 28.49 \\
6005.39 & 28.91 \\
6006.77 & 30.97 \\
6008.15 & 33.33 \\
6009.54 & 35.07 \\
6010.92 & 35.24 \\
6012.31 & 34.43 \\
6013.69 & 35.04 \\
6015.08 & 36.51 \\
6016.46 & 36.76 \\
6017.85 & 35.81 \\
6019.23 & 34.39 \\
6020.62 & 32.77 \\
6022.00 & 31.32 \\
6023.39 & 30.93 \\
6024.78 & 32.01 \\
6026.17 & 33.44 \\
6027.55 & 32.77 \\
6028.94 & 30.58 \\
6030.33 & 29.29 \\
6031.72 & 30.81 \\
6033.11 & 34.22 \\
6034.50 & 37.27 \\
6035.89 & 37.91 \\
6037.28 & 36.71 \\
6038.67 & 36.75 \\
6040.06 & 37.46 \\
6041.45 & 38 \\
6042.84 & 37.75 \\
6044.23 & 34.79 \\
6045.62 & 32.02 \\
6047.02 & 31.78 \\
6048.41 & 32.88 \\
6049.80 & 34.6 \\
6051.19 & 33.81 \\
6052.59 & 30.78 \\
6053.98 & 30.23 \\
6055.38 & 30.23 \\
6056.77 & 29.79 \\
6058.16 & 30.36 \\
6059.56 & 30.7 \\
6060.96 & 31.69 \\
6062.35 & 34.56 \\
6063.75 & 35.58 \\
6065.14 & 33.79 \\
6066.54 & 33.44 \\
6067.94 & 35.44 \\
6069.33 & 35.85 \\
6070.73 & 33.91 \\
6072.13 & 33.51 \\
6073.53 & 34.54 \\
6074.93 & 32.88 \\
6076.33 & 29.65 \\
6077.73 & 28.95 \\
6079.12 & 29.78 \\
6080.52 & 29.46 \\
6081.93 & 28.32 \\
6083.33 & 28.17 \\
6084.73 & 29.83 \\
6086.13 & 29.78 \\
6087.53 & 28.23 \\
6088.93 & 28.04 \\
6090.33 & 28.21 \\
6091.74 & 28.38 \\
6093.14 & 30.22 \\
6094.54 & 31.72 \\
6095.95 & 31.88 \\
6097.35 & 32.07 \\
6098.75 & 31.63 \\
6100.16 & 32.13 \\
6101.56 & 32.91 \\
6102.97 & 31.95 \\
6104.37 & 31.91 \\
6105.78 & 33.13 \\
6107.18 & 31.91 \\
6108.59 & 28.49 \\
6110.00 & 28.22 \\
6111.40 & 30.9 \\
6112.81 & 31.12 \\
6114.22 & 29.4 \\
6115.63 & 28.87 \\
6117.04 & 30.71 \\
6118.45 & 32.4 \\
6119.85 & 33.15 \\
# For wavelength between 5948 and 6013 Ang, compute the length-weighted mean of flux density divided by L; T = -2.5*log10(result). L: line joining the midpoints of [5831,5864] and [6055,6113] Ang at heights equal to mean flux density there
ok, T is 0.03 mag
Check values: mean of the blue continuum 34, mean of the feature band 31.7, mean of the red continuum 31.3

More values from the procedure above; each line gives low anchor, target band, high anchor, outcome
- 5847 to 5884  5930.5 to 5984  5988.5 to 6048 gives 0.05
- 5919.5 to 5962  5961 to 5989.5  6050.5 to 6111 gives 0.03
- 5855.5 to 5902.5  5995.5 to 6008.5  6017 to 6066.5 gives 0.08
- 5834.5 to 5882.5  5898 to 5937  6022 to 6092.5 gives 0.09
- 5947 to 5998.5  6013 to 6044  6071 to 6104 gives -0.11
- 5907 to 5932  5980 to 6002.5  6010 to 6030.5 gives 0.04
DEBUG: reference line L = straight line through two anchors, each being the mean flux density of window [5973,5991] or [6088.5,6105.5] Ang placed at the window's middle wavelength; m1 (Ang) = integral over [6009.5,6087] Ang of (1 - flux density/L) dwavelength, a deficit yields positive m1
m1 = -3.5 Ang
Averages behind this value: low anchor 32.4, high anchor 31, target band 33.1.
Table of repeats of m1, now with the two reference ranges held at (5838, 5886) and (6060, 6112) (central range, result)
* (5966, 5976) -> 0.81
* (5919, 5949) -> 0.86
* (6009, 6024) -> -1.04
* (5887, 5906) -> 3.16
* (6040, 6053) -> -1.02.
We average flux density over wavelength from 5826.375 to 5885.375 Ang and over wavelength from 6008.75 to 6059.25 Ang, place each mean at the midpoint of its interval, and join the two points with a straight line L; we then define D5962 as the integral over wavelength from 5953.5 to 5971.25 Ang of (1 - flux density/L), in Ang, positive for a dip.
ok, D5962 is 1.62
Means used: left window 34.4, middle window 30.9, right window 33.7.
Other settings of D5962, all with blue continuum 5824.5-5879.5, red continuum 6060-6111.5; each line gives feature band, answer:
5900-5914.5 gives 1.9 Ang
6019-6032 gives 0.2 Ang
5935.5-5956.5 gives 0.1 Ang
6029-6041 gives -1.0 Ang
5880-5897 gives 2.5 Ang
